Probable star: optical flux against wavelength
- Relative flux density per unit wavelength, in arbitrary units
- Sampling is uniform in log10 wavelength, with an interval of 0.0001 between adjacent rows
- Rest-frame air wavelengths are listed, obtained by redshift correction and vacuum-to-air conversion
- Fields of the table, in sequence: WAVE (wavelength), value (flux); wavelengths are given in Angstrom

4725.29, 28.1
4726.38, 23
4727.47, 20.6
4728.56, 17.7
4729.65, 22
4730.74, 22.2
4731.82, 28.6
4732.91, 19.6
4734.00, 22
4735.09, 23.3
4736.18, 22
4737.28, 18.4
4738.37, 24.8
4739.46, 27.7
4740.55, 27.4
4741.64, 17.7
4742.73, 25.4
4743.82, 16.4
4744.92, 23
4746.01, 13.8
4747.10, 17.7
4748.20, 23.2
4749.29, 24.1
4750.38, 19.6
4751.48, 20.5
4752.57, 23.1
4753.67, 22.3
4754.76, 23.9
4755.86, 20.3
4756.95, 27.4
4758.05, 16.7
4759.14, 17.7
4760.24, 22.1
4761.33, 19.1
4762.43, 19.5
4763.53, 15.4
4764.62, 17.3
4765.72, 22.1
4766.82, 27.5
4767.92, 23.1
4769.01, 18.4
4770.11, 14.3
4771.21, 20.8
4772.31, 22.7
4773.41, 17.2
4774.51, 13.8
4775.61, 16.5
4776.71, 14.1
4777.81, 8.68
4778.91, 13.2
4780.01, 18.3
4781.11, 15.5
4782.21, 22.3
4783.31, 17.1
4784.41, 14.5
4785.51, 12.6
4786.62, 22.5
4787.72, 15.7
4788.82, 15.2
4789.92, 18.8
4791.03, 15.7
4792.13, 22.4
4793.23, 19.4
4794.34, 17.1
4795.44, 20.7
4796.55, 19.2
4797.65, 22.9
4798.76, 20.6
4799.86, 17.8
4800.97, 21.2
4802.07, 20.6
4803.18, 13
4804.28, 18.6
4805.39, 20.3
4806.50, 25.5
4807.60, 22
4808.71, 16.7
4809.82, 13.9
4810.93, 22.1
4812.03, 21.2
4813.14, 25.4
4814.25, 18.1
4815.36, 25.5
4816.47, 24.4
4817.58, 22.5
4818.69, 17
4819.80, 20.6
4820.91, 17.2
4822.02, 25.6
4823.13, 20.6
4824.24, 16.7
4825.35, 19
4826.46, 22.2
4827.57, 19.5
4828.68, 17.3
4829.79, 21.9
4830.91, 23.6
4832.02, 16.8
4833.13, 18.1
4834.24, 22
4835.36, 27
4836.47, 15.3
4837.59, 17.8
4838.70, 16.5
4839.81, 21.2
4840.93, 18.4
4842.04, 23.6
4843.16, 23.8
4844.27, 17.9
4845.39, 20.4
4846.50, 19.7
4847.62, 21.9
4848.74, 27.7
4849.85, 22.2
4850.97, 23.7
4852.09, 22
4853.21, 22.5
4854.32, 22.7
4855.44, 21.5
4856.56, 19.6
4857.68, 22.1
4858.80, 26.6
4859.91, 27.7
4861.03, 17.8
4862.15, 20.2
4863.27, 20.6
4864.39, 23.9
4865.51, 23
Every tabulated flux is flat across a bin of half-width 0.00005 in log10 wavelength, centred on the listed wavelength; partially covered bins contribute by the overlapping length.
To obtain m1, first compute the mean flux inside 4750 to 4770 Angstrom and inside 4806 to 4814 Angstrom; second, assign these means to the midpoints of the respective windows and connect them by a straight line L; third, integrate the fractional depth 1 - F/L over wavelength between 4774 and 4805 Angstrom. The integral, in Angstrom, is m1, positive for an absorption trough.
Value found 5.0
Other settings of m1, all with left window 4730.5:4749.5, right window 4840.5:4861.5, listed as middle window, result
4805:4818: 0.4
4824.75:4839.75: 1.6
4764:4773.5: 0.7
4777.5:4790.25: 3.4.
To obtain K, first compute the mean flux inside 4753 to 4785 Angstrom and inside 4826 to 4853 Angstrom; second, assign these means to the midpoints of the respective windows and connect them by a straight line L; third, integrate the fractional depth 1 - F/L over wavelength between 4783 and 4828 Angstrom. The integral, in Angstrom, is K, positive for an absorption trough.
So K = 0.6 Angstrom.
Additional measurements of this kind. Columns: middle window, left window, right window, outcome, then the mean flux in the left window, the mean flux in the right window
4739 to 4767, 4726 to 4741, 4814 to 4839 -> 1.48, 22.8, 20.3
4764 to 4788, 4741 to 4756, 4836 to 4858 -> 3.72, 20.8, 21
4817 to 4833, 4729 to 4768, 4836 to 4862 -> 1.09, 21.5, 21.4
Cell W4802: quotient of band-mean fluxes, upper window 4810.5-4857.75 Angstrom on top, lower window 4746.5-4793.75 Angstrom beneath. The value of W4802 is 1.1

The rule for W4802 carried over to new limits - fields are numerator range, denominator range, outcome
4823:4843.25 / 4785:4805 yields 1.08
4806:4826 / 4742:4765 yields 1.02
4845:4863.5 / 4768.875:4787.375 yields 1.35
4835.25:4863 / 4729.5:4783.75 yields 1.07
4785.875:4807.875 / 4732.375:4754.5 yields 0.90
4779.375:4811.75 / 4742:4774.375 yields 0.92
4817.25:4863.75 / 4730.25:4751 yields 0.96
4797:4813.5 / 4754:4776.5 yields 1.02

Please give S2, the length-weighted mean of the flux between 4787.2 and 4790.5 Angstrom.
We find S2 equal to 16.6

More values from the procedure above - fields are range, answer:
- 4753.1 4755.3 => 23.1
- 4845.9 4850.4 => 22.9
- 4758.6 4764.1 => 18.8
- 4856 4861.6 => 22.8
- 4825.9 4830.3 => 20.2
